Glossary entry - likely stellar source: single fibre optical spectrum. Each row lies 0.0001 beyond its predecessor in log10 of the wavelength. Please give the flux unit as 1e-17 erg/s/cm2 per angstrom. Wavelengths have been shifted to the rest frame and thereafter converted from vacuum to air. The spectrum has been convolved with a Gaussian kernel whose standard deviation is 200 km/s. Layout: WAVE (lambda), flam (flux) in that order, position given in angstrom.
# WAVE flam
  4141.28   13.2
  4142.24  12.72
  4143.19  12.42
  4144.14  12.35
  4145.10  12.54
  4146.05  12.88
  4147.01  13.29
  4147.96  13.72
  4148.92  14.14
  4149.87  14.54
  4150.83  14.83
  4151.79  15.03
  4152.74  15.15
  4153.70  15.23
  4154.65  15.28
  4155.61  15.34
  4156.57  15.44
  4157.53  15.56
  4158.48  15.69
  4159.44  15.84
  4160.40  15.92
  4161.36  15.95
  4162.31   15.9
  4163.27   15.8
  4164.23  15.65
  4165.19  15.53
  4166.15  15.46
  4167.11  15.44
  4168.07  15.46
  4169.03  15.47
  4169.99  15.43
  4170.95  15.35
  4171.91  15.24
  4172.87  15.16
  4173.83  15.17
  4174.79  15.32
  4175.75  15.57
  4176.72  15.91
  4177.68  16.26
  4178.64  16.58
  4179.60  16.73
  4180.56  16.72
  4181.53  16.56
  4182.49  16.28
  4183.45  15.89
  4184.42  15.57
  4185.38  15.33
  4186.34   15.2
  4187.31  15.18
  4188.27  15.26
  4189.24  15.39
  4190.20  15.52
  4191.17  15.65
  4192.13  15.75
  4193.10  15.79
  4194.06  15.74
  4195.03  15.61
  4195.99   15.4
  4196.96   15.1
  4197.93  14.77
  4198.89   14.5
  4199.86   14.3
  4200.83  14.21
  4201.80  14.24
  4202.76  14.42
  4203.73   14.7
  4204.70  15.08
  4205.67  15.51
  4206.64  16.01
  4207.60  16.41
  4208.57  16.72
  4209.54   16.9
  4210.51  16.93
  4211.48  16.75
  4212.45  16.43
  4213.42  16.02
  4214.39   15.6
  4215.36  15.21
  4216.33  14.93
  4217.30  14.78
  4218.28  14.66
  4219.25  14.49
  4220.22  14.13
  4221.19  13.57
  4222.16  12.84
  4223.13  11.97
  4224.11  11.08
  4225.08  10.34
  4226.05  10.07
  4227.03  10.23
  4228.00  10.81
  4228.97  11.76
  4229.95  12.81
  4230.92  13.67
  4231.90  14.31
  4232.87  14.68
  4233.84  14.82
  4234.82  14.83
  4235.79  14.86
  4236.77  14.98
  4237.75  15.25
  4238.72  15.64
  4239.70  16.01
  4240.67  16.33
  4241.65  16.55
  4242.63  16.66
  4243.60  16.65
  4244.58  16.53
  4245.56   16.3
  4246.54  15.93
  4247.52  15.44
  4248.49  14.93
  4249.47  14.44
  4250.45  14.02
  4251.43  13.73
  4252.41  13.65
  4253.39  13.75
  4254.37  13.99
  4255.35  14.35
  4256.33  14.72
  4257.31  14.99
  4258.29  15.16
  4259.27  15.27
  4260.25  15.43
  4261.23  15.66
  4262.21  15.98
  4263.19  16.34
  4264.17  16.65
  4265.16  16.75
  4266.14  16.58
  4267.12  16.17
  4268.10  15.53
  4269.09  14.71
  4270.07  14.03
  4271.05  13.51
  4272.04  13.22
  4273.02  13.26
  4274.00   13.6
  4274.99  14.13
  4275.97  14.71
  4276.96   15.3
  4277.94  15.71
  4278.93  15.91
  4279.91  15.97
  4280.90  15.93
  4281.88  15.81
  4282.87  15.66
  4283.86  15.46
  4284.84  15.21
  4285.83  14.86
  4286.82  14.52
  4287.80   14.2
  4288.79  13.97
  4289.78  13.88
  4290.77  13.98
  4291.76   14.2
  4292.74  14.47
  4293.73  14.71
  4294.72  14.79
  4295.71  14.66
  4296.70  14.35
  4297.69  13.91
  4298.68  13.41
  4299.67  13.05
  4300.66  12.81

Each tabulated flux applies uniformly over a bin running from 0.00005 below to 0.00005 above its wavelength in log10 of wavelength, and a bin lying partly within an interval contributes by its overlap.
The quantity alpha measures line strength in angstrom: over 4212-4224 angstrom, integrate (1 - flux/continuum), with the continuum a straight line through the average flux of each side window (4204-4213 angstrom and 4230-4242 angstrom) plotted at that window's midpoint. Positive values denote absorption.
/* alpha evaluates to 1.08 angstrom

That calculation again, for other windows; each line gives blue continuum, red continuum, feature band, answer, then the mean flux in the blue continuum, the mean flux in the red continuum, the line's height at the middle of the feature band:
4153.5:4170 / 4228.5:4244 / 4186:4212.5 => -0.32 angstrom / 15.6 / 15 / 15.3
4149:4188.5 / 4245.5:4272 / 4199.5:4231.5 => 2.40 angstrom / 15.6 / 15.1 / 15.3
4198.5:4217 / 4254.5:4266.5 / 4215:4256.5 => 3.64 angstrom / 15.5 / 15.6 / 15.6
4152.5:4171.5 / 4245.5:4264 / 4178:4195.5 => -0.49 angstrom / 15.5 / 15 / 15.4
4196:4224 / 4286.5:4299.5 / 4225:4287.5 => -1.09 angstrom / 15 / 14.2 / 14.6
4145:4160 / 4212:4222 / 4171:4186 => -1.09 angstrom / 14.7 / 14.9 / 14.8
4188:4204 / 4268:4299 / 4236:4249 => -0.95 angstrom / 15.1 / 14.6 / 14.8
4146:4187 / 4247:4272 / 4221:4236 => 2.51 angstrom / 15.4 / 15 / 15.1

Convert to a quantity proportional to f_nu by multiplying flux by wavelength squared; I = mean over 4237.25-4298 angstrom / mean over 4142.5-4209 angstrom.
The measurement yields 1.03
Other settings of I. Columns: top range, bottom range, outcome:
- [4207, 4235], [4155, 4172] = 0.93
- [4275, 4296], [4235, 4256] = 1.00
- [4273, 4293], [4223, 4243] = 1.11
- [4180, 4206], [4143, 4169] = 1.05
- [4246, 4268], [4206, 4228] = 1.08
